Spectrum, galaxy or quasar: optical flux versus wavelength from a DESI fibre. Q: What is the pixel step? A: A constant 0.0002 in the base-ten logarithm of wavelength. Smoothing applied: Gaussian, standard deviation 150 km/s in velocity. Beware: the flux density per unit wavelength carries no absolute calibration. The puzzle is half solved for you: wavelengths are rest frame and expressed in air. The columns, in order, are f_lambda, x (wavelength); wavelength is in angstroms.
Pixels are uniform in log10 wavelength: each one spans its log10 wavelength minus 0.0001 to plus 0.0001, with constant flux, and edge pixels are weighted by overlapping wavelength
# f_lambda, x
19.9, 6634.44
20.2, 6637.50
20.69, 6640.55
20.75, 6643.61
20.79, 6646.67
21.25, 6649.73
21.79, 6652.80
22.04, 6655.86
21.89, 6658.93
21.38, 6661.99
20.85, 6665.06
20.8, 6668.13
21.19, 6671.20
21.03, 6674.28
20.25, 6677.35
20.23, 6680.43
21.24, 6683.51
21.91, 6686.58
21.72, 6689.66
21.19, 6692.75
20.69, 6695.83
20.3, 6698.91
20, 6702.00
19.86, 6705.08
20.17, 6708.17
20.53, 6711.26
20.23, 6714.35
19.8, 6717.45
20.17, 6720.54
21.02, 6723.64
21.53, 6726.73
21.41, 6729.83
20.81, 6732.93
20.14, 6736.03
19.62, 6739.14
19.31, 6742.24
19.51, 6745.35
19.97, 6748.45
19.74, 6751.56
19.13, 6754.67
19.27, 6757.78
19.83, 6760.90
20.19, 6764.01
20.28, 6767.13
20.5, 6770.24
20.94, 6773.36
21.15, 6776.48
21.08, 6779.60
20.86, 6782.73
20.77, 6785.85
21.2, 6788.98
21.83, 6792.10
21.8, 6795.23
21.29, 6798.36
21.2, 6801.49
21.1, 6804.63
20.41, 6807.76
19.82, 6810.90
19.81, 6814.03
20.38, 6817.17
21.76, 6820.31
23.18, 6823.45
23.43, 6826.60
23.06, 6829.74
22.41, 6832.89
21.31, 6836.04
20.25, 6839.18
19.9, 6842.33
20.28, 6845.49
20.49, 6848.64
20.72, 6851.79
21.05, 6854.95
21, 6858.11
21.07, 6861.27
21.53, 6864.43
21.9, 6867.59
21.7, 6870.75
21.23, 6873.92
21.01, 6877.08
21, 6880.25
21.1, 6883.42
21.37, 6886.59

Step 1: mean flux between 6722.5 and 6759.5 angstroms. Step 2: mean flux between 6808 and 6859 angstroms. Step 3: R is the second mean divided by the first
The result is 1.05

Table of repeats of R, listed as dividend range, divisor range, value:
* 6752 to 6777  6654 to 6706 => 0.96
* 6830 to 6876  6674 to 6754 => 1.03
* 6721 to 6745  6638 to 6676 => 0.97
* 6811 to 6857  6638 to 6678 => 1.01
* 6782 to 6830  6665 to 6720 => 1.03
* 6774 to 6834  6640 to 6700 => 1.01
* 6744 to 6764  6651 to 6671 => 0.92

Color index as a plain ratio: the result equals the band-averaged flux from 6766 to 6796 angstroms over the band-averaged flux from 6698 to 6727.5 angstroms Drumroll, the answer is 1.03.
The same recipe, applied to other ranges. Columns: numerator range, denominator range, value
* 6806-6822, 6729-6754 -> 1.02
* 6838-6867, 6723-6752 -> 1.02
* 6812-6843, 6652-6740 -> 1.04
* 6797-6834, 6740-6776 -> 1.08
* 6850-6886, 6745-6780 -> 1.05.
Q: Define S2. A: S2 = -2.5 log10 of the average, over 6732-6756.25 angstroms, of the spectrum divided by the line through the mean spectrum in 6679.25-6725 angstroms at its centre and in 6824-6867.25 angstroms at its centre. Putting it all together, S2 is 0.06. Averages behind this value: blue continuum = 20.6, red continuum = 21.3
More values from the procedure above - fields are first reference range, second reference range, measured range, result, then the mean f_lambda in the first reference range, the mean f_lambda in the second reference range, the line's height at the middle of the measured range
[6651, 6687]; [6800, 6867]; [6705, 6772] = 0.054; 21.2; 21.2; 21.2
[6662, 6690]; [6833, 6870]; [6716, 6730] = 0.013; 21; 20.9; 21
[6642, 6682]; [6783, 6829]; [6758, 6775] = 0.051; 21.1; 21.3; 21.2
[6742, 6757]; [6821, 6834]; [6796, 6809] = 0.040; 19.5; 22.9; 21.9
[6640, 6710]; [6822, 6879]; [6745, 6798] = 0.036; 21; 21.4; 21.2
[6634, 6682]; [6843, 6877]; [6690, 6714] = 0.028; 21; 21.1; 21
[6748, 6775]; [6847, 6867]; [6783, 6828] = -0.042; 20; 21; 20.5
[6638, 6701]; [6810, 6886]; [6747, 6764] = 0.081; 21.1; 21.2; 21.2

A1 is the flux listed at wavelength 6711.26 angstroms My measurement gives 20.53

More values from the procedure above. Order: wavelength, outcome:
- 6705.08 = 19.86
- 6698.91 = 20.3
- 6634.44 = 19.9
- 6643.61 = 20.75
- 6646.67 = 20.79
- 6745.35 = 19.51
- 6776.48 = 21.15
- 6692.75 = 21.19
